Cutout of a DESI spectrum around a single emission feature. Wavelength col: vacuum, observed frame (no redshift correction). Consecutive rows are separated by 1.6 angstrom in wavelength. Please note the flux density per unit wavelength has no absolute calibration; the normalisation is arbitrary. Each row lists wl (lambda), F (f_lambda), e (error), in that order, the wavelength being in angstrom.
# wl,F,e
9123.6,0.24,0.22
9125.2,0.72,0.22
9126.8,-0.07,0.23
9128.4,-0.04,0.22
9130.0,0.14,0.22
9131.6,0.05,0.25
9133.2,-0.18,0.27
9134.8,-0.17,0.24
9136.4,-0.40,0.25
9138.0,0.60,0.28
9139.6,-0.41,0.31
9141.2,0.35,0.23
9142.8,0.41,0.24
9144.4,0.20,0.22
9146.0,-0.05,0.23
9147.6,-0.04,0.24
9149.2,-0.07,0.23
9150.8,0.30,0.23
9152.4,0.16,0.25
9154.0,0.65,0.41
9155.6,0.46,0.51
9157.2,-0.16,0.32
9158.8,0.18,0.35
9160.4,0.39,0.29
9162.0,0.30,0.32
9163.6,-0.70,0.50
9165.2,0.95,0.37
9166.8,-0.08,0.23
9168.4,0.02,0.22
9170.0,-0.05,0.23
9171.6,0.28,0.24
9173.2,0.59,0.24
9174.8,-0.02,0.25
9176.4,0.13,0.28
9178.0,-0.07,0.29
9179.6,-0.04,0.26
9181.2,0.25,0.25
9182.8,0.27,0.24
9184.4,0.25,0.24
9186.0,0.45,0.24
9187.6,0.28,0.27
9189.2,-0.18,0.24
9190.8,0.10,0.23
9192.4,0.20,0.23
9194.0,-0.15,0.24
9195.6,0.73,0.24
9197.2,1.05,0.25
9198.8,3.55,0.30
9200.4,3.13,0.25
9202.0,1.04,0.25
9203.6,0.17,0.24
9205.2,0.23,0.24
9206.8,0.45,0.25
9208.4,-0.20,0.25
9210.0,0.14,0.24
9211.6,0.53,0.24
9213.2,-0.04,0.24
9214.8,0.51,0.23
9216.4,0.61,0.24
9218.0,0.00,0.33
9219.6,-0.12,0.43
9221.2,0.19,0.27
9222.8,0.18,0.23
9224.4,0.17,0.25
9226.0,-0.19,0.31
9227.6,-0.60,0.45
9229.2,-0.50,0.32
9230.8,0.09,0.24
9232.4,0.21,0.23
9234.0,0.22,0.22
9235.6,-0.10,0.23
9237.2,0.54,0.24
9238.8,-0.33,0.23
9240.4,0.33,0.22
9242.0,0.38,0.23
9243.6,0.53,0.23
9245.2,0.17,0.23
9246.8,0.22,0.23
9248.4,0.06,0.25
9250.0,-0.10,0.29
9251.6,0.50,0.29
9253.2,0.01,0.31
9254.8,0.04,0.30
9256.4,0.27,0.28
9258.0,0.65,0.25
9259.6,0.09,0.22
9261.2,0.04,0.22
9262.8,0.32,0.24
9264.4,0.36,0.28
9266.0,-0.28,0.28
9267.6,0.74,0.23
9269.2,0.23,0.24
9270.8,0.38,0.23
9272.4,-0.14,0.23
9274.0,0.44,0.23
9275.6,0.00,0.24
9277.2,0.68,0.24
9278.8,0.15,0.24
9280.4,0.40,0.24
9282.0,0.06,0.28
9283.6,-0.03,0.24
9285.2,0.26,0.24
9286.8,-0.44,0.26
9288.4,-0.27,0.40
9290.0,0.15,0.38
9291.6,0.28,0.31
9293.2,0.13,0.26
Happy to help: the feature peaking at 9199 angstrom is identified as [O III]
